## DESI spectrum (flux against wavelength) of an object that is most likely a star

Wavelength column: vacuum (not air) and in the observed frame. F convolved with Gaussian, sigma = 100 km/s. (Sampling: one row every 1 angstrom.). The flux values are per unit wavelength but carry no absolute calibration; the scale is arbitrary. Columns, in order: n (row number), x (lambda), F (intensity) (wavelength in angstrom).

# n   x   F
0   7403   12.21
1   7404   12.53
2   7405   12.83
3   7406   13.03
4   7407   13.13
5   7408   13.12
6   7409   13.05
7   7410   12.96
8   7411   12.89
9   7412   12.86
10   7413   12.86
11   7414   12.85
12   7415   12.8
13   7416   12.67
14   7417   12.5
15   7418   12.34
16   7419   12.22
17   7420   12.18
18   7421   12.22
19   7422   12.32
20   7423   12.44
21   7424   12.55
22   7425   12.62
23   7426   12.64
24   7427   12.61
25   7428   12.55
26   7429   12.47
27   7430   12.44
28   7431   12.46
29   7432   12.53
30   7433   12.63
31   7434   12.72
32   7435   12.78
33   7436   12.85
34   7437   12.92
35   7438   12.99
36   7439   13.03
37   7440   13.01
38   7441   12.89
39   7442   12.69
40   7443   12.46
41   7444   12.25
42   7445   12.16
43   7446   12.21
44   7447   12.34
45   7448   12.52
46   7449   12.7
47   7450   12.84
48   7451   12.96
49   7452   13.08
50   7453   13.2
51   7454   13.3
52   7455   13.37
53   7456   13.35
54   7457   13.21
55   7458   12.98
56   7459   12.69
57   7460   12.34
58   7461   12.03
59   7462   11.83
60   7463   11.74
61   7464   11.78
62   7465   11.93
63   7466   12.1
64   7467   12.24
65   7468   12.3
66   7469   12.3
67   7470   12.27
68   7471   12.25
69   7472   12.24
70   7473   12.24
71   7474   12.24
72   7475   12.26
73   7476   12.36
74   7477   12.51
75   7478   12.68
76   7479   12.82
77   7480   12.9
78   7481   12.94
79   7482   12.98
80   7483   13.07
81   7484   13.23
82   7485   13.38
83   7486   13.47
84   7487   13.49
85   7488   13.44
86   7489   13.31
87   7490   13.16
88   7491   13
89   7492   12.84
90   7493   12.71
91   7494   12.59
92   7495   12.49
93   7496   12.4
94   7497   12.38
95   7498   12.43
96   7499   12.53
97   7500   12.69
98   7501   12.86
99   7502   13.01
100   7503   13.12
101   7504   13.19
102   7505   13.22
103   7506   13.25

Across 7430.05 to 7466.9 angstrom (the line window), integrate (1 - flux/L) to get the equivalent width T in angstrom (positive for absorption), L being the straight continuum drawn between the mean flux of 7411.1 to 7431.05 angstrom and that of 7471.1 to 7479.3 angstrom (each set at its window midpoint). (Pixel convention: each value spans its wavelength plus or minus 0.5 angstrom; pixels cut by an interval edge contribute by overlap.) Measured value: -0.5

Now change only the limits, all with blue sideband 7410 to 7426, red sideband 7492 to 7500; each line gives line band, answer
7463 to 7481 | 0.3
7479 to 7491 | -0.6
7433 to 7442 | -0.2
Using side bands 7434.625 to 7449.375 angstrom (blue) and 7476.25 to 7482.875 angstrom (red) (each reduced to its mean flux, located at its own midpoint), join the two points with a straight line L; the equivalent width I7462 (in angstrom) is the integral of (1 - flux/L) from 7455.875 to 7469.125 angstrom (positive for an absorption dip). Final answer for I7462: 0.43 angstrom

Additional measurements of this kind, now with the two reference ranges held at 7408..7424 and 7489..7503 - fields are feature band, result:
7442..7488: 0.3 angstrom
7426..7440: -0.1 angstrom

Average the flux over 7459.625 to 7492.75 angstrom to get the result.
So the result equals 12.6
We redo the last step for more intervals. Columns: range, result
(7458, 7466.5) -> 12.1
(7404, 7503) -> 12.7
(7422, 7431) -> 12.5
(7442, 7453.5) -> 12.6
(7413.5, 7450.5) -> 12.6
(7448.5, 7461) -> 13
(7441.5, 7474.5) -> 12.5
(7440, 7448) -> 12.5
